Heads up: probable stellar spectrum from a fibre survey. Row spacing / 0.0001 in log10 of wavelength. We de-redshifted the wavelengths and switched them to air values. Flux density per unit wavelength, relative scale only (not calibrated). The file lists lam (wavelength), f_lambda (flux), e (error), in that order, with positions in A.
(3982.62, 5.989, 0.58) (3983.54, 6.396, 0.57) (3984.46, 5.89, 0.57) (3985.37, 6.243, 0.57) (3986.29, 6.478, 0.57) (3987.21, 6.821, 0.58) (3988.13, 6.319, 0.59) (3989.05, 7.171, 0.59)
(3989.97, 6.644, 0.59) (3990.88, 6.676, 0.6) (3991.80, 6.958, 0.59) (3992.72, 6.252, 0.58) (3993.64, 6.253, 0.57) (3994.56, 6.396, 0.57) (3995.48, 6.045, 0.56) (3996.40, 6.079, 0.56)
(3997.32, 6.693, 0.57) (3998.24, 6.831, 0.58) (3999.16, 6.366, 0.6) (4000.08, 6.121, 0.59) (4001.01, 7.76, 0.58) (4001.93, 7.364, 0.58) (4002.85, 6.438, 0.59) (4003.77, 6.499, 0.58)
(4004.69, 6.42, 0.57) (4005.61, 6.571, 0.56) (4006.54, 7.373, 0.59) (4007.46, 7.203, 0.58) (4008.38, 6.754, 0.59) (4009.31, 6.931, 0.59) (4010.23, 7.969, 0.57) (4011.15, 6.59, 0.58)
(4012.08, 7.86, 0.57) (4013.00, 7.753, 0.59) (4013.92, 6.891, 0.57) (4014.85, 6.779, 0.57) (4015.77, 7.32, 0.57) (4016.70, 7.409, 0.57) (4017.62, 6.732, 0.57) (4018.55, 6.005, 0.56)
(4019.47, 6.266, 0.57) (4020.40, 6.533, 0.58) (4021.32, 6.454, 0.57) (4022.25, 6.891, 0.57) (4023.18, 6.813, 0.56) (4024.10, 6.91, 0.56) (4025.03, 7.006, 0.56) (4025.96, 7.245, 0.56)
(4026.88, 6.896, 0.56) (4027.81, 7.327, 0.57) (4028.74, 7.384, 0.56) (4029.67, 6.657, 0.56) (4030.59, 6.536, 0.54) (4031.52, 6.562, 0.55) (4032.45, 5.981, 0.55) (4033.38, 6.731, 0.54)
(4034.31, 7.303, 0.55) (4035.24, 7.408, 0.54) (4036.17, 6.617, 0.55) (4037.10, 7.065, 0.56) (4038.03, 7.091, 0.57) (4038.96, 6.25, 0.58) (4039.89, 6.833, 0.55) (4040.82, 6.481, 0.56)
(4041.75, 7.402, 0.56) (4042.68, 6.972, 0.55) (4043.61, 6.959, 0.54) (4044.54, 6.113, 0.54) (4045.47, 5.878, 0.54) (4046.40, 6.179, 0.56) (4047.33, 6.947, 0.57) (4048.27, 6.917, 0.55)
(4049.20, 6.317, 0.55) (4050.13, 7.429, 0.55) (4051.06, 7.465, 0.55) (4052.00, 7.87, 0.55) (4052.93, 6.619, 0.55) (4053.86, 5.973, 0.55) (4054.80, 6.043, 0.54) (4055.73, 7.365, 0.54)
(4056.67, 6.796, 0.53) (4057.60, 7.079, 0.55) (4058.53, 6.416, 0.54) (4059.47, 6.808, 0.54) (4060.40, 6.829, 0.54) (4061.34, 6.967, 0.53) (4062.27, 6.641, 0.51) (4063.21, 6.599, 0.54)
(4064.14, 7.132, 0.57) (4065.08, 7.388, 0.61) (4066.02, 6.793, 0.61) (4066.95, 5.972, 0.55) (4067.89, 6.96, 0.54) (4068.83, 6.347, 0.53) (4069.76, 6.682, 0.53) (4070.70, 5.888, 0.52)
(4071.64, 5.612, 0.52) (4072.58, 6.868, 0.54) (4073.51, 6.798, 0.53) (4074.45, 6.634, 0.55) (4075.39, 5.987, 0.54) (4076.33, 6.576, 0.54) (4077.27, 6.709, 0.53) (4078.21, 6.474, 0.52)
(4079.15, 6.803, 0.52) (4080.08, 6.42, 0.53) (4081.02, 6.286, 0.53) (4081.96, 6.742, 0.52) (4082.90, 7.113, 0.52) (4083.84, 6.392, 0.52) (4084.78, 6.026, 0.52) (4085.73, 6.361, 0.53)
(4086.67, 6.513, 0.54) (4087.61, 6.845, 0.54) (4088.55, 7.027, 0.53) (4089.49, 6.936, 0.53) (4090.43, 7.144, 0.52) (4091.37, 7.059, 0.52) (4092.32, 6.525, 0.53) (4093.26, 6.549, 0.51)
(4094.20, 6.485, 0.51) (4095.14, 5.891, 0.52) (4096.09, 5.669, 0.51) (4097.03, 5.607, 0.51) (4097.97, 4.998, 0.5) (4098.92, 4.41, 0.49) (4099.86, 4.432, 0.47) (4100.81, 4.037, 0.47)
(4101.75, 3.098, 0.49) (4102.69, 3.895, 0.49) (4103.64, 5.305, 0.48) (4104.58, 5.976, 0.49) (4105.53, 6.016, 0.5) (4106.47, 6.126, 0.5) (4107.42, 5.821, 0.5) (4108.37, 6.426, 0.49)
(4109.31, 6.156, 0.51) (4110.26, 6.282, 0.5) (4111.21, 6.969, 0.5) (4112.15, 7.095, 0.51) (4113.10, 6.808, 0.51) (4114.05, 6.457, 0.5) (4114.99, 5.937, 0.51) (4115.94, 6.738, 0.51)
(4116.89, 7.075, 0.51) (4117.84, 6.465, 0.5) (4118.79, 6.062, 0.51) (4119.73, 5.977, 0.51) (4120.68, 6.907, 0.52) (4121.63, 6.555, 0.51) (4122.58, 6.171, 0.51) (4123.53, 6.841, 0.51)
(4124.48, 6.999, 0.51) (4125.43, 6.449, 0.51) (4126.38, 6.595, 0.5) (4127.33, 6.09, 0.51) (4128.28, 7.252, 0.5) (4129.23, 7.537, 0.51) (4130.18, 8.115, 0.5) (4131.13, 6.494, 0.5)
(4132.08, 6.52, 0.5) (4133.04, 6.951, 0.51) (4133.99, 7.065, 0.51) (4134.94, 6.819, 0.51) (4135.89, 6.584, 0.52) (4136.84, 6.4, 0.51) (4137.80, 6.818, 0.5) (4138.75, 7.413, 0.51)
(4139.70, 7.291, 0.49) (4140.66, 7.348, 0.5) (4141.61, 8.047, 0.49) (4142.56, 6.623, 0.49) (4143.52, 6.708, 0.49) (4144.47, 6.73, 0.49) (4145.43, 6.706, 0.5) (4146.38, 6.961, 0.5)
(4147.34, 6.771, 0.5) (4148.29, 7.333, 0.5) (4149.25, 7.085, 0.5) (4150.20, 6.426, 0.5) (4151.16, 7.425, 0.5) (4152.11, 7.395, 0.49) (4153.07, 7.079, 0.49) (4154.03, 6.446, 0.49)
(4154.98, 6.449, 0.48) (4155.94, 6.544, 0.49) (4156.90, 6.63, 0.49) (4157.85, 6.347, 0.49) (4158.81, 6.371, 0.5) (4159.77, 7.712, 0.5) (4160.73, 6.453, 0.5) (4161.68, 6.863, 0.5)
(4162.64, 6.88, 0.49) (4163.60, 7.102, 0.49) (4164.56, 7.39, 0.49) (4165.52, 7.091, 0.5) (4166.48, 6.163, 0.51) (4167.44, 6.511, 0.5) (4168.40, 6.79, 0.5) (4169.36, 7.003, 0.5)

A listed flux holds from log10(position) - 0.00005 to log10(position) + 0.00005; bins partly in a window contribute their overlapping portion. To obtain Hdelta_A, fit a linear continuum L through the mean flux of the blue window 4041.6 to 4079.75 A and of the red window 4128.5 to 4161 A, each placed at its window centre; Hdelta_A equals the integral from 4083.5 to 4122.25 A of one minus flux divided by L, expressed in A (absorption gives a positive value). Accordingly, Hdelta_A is 4.2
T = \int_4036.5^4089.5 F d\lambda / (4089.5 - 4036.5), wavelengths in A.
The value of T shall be 6.67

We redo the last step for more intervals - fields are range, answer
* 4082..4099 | 6.36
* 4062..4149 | 6.46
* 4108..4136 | 6.68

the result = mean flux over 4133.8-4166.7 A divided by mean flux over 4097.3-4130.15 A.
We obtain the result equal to 1.1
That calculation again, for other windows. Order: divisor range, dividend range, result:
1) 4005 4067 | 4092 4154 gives 0.94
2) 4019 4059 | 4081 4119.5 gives 0.90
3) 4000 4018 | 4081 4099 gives 0.90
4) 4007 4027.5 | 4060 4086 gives 0.94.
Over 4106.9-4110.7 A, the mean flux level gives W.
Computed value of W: 6.16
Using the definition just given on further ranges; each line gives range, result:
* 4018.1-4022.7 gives 6.43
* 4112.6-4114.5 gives 6.62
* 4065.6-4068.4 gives 6.57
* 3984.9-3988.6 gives 6.46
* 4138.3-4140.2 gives 7.34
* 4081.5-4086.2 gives 6.51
